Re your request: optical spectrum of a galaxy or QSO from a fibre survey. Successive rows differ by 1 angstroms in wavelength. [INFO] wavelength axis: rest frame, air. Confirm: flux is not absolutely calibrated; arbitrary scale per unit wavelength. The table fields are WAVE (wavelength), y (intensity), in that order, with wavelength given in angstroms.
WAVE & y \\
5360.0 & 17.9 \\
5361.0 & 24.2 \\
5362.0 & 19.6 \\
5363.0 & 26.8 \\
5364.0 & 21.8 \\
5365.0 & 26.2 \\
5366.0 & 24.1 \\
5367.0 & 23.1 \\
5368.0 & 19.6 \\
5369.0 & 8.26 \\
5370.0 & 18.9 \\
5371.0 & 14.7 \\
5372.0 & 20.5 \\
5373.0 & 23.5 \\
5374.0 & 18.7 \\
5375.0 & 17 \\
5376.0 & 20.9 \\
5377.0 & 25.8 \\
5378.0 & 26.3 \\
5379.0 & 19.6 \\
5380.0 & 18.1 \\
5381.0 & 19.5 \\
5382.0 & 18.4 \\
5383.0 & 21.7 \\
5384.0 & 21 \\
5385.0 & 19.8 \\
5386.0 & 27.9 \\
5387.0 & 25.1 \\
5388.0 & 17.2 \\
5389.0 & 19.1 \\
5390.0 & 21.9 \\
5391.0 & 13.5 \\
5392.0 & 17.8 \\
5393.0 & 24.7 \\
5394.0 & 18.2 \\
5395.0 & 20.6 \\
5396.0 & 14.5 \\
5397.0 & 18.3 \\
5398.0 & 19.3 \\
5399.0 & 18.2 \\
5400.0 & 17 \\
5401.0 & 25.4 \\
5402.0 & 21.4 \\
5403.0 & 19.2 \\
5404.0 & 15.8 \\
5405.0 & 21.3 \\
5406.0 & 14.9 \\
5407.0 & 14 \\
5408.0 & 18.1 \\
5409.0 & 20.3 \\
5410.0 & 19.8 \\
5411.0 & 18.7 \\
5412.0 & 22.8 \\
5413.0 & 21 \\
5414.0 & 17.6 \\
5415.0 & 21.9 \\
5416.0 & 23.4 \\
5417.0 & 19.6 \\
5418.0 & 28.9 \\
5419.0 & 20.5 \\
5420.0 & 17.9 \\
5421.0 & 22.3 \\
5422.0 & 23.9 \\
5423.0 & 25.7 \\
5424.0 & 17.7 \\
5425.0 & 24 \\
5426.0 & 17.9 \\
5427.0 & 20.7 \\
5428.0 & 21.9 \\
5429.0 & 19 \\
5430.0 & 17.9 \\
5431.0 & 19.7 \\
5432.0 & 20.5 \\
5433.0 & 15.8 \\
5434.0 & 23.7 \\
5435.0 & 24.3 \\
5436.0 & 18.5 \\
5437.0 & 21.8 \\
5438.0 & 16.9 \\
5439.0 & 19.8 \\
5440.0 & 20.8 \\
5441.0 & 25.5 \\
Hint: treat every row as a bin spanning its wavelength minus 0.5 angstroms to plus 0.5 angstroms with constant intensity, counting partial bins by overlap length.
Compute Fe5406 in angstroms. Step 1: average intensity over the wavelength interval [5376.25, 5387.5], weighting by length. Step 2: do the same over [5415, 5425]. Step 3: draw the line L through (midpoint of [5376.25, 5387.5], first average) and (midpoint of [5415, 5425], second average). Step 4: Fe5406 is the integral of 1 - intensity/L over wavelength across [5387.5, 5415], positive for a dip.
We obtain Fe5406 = 3.99 angstroms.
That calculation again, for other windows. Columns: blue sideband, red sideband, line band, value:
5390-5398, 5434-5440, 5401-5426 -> -1.3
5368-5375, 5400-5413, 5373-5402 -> -3.1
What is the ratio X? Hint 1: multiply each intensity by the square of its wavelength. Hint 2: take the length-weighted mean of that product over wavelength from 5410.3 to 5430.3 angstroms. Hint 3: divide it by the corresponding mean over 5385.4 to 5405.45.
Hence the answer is 1.08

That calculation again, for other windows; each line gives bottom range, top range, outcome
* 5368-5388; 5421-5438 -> 1.05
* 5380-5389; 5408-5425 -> 1.03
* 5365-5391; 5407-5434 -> 1.03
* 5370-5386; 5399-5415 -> 0.94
